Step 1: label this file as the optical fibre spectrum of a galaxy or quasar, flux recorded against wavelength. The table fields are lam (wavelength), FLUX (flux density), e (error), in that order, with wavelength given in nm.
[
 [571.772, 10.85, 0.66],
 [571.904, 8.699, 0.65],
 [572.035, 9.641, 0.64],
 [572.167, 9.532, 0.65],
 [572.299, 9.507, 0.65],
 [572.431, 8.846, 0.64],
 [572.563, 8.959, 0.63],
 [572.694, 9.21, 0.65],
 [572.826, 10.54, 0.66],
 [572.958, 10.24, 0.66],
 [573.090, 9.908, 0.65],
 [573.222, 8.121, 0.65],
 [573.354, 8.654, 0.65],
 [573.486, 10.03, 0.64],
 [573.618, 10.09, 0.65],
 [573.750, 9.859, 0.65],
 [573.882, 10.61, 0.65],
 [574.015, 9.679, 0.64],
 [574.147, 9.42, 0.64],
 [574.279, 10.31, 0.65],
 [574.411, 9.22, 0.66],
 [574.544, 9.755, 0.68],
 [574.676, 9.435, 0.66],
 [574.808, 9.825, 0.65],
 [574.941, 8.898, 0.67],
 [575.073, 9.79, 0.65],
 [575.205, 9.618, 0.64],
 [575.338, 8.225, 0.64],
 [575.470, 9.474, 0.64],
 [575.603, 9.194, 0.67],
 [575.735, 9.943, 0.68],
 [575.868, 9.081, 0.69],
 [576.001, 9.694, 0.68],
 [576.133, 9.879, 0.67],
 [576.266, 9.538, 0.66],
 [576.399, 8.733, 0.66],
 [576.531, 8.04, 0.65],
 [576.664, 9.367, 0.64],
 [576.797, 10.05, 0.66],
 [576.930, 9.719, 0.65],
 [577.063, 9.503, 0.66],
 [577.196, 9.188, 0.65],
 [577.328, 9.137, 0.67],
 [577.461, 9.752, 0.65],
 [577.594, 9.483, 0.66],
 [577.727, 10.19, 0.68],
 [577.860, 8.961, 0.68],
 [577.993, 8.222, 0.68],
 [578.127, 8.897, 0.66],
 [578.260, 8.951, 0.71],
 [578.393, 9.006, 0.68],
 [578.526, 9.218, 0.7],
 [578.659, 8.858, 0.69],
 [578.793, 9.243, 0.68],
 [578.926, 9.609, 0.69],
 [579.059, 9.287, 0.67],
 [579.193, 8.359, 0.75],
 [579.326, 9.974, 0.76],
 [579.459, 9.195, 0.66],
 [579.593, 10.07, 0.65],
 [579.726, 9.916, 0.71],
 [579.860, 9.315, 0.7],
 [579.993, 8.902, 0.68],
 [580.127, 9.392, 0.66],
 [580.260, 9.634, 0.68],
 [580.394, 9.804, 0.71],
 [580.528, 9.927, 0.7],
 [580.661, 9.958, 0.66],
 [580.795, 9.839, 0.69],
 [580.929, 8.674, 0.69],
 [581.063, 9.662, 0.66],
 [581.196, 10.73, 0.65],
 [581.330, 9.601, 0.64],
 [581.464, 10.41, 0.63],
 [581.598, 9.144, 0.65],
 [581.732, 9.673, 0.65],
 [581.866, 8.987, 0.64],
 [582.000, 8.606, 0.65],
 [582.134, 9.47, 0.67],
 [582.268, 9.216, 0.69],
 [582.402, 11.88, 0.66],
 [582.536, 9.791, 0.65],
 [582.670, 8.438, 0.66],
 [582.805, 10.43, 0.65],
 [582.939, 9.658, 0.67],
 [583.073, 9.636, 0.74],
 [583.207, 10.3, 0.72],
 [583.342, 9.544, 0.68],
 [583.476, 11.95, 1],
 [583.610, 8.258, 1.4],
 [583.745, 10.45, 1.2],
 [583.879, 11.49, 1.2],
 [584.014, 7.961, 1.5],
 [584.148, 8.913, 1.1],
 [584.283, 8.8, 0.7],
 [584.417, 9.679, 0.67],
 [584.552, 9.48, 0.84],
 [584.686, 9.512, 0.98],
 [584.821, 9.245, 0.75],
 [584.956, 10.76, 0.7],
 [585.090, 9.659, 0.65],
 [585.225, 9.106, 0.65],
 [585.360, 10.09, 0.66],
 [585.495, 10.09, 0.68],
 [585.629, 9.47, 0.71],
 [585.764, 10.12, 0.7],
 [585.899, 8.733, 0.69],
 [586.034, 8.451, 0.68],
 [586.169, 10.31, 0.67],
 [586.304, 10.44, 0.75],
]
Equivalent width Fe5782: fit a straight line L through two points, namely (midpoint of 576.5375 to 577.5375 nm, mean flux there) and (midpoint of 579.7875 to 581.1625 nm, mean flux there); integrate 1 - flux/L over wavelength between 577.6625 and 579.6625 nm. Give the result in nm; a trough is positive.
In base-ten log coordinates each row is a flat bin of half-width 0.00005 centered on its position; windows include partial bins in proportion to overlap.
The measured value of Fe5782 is 0.06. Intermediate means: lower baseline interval 9.44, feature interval 9.2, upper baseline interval 9.54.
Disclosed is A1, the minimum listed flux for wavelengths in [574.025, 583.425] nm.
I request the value 8.04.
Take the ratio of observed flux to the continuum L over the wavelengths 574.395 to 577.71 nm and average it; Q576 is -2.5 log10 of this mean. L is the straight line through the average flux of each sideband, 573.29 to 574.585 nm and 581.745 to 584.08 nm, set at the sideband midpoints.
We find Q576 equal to 0.04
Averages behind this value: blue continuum 9.76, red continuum 9.77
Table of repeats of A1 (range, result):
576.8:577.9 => 8.961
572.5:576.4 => 8.121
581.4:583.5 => 8.438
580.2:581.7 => 8.674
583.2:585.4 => 7.961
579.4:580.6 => 8.902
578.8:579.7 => 8.359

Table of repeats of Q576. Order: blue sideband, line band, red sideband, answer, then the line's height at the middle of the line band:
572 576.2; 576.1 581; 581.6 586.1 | 0.03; 9.58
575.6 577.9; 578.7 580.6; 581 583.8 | 0.02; 9.62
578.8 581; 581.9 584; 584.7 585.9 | -0.03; 9.63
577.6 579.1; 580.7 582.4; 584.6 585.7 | -0.02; 9.42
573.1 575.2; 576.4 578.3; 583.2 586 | 0.04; 9.61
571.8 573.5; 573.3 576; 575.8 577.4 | -0.02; 9.36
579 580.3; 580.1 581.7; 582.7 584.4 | -0.03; 9.51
